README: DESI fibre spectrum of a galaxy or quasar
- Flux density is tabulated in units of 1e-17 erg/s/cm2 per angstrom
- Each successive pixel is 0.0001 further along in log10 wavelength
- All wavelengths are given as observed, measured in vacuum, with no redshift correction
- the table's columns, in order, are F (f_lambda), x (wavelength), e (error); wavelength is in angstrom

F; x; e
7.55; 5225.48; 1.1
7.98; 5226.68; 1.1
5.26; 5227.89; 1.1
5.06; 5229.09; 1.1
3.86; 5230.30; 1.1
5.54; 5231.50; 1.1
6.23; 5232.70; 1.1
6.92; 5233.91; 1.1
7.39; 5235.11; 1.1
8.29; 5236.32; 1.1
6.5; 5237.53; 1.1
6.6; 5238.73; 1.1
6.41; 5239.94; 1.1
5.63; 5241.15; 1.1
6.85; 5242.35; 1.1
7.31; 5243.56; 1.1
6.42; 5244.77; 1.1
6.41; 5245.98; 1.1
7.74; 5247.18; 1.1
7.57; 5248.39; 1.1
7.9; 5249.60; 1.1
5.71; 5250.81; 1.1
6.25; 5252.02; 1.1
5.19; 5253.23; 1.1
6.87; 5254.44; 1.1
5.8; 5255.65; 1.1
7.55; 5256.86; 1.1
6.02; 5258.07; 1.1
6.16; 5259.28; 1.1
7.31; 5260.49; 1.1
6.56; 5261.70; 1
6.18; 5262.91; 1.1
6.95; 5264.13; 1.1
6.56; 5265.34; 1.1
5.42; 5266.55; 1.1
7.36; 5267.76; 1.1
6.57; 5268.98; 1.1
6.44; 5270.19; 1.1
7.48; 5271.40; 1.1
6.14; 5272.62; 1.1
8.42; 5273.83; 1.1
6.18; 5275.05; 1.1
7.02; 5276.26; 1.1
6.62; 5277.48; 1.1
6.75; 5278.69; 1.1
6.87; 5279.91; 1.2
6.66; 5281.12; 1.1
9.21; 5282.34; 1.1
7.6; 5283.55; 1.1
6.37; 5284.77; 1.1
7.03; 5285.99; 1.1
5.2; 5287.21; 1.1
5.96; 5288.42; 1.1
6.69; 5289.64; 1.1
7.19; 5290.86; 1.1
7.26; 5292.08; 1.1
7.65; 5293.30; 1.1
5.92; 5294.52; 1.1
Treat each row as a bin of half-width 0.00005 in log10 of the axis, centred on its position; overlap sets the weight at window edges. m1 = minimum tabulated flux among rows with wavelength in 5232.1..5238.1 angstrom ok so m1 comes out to 6.23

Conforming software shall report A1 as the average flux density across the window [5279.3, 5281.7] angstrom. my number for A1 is 6.78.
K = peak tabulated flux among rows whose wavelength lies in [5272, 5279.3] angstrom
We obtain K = 8.42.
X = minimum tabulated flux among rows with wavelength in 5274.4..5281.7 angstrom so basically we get 6.18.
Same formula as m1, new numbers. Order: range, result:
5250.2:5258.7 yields 5.19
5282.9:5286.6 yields 6.37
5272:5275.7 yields 6.14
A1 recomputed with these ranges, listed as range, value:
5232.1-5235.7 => 6.85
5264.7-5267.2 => 6.05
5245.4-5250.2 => 7.42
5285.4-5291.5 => 6.42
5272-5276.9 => 6.93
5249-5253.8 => 6.27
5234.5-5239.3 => 7.2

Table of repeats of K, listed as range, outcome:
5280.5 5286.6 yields 9.21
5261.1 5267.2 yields 6.95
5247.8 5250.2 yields 7.9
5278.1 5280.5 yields 6.87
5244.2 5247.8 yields 7.74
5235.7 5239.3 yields 8.29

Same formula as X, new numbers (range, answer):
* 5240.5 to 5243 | 5.63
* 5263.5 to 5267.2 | 5.42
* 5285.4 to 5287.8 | 5.2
